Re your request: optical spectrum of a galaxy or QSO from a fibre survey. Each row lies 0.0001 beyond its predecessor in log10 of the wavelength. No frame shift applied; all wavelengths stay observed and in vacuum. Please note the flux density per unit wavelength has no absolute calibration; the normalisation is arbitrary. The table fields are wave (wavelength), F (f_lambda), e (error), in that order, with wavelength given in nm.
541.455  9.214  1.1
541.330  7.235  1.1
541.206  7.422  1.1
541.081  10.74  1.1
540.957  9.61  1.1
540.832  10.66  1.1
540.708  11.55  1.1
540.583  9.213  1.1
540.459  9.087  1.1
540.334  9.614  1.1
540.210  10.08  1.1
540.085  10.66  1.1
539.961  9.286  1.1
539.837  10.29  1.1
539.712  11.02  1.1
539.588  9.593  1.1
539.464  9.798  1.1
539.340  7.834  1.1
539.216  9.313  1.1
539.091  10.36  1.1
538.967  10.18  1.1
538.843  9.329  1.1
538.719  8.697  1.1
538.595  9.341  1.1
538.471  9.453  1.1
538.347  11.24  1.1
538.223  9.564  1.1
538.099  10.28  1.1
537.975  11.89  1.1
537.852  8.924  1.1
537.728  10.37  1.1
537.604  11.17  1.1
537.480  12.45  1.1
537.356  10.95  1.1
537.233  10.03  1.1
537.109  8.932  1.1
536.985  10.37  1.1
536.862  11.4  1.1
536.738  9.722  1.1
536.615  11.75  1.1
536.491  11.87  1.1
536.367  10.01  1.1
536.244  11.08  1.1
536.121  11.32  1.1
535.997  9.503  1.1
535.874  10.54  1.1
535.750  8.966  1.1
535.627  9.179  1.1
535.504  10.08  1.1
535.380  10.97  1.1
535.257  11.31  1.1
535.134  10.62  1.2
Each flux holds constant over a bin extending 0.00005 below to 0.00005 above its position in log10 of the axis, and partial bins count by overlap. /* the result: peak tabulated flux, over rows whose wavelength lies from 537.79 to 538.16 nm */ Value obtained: 11.89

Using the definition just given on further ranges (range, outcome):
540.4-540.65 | 9.213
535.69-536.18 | 11.32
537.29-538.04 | 12.45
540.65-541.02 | 11.55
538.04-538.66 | 11.24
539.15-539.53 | 9.798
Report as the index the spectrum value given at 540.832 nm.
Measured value 10.66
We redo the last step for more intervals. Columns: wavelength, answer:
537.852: 8.924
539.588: 9.593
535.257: 11.31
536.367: 10.01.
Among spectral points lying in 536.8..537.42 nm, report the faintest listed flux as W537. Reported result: 8.932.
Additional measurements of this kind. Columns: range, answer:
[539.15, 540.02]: 7.834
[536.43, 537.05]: 9.722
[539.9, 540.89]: 9.087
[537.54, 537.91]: 8.924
